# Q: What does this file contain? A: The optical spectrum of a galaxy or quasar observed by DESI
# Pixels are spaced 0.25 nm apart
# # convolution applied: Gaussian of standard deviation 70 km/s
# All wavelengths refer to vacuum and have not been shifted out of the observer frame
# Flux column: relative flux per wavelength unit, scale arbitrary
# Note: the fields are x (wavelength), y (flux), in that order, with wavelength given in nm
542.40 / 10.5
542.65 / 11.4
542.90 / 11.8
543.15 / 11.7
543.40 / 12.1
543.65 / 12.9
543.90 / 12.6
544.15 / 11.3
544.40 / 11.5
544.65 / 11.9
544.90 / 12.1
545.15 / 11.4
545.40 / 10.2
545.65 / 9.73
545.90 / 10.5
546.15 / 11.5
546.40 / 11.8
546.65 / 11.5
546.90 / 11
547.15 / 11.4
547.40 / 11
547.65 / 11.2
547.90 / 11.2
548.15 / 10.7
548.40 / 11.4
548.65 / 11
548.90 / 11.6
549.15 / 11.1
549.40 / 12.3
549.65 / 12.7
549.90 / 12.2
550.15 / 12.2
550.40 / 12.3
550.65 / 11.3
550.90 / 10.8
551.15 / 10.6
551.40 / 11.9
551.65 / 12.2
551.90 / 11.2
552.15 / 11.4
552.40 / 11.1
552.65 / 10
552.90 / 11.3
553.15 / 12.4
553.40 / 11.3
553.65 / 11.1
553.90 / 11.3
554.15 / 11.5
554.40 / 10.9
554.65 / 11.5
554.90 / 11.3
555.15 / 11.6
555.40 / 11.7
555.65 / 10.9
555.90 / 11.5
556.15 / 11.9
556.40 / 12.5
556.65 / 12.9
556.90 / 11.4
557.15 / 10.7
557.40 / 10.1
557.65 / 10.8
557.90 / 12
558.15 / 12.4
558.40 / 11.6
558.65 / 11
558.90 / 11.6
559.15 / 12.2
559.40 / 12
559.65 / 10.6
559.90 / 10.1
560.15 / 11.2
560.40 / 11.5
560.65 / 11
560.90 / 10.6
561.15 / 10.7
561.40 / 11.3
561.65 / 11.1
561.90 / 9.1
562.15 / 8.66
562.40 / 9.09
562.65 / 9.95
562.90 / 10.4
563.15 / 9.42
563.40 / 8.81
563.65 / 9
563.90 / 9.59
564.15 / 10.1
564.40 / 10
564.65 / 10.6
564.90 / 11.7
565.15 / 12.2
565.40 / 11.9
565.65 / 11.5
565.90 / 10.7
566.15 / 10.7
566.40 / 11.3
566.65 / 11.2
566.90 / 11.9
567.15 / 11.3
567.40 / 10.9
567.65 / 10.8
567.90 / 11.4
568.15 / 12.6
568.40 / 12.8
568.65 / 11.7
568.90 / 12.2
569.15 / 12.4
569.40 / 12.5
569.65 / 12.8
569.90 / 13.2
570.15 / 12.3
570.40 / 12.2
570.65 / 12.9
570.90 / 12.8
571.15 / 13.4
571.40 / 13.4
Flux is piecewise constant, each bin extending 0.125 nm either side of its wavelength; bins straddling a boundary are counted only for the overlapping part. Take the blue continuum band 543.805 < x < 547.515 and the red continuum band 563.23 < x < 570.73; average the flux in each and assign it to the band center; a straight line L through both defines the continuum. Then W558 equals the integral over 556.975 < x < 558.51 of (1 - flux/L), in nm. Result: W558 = 0.01 nm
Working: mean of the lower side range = 11.3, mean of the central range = 11.3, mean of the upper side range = 11.4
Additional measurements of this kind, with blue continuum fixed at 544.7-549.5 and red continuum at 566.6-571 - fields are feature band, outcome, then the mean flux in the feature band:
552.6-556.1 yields 0.05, 11.3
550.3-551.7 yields -0.01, 11.5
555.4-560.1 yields 0.08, 11.5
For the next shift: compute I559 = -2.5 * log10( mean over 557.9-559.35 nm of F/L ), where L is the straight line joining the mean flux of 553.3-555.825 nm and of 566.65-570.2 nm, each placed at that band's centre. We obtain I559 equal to -0.03 mag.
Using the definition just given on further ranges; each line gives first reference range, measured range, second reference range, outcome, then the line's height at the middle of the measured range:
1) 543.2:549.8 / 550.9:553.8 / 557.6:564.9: -0.018 mag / 11.1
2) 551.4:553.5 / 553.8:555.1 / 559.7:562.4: -0.013 mag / 11.2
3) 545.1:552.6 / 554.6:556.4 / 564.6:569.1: -0.013 mag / 11.4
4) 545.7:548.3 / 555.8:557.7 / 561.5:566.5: -0.083 mag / 10.7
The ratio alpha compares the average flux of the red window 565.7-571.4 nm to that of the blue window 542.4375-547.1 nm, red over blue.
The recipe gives 1.05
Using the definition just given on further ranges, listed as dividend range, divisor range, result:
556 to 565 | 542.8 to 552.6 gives 0.94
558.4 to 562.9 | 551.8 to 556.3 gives 0.94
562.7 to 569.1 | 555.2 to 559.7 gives 0.95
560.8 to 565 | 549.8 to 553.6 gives 0.87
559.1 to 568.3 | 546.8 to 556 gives 0.94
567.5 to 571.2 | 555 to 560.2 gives 1.08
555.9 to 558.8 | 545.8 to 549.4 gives 1.03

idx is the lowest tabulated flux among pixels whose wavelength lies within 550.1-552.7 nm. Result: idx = 10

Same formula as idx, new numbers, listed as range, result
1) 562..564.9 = 8.66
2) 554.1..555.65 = 10.9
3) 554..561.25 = 10.1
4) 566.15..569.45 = 10.8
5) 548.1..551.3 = 10.6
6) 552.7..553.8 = 11.1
